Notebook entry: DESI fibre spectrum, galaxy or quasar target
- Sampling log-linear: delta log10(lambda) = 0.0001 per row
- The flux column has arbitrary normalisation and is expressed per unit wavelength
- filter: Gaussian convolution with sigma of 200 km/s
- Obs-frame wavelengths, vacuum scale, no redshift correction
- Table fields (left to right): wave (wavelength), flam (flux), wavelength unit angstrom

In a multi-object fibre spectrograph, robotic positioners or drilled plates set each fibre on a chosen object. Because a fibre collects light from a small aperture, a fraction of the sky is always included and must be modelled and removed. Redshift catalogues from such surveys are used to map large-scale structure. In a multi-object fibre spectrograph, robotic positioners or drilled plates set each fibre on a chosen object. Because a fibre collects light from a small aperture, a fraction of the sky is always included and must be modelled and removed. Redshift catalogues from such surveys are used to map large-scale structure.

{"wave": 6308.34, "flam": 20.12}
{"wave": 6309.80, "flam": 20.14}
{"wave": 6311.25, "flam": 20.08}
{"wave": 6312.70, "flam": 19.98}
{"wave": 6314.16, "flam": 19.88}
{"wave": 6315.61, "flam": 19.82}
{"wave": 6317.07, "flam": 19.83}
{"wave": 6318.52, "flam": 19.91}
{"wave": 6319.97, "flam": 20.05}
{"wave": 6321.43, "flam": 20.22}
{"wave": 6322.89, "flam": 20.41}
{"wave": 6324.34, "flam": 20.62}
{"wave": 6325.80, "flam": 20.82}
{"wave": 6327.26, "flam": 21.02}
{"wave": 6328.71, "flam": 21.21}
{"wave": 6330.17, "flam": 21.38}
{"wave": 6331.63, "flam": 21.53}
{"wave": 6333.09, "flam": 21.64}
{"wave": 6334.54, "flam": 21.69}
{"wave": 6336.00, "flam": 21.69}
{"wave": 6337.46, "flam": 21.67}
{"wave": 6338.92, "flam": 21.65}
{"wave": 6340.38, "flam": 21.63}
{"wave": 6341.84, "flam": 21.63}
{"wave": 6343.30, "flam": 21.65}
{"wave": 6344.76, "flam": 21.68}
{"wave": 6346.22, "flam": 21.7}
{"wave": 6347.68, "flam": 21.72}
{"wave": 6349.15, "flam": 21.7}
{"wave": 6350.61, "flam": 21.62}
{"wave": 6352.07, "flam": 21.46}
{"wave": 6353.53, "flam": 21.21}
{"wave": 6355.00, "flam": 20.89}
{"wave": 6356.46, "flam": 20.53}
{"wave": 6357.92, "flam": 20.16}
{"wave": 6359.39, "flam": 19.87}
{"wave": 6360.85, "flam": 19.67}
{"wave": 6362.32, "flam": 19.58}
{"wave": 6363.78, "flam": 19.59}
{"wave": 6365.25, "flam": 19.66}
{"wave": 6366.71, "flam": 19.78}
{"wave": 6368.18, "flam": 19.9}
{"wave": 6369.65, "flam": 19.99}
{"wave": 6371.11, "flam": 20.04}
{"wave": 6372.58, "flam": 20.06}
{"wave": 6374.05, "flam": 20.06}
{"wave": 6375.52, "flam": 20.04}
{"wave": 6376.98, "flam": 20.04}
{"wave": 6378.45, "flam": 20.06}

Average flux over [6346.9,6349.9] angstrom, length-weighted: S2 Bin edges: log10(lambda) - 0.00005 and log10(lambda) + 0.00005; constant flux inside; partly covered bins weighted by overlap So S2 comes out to 21.7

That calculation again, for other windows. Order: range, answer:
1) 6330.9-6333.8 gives 21.6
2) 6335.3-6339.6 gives 21.7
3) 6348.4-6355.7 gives 21.4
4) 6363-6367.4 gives 19.7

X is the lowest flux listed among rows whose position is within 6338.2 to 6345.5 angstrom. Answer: 21.63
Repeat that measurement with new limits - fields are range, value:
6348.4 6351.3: 21.62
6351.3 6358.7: 20.16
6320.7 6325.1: 20.22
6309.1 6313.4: 19.98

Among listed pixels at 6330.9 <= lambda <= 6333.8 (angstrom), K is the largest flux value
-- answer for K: 21.64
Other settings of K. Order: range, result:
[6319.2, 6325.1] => 20.62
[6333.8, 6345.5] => 21.69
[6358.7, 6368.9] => 19.9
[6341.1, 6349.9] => 21.72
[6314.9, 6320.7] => 20.05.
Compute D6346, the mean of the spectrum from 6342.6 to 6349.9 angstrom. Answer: 21.7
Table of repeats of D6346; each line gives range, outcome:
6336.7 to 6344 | 21.6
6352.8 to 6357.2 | 20.9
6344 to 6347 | 21.7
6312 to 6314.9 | 19.9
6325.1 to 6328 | 21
